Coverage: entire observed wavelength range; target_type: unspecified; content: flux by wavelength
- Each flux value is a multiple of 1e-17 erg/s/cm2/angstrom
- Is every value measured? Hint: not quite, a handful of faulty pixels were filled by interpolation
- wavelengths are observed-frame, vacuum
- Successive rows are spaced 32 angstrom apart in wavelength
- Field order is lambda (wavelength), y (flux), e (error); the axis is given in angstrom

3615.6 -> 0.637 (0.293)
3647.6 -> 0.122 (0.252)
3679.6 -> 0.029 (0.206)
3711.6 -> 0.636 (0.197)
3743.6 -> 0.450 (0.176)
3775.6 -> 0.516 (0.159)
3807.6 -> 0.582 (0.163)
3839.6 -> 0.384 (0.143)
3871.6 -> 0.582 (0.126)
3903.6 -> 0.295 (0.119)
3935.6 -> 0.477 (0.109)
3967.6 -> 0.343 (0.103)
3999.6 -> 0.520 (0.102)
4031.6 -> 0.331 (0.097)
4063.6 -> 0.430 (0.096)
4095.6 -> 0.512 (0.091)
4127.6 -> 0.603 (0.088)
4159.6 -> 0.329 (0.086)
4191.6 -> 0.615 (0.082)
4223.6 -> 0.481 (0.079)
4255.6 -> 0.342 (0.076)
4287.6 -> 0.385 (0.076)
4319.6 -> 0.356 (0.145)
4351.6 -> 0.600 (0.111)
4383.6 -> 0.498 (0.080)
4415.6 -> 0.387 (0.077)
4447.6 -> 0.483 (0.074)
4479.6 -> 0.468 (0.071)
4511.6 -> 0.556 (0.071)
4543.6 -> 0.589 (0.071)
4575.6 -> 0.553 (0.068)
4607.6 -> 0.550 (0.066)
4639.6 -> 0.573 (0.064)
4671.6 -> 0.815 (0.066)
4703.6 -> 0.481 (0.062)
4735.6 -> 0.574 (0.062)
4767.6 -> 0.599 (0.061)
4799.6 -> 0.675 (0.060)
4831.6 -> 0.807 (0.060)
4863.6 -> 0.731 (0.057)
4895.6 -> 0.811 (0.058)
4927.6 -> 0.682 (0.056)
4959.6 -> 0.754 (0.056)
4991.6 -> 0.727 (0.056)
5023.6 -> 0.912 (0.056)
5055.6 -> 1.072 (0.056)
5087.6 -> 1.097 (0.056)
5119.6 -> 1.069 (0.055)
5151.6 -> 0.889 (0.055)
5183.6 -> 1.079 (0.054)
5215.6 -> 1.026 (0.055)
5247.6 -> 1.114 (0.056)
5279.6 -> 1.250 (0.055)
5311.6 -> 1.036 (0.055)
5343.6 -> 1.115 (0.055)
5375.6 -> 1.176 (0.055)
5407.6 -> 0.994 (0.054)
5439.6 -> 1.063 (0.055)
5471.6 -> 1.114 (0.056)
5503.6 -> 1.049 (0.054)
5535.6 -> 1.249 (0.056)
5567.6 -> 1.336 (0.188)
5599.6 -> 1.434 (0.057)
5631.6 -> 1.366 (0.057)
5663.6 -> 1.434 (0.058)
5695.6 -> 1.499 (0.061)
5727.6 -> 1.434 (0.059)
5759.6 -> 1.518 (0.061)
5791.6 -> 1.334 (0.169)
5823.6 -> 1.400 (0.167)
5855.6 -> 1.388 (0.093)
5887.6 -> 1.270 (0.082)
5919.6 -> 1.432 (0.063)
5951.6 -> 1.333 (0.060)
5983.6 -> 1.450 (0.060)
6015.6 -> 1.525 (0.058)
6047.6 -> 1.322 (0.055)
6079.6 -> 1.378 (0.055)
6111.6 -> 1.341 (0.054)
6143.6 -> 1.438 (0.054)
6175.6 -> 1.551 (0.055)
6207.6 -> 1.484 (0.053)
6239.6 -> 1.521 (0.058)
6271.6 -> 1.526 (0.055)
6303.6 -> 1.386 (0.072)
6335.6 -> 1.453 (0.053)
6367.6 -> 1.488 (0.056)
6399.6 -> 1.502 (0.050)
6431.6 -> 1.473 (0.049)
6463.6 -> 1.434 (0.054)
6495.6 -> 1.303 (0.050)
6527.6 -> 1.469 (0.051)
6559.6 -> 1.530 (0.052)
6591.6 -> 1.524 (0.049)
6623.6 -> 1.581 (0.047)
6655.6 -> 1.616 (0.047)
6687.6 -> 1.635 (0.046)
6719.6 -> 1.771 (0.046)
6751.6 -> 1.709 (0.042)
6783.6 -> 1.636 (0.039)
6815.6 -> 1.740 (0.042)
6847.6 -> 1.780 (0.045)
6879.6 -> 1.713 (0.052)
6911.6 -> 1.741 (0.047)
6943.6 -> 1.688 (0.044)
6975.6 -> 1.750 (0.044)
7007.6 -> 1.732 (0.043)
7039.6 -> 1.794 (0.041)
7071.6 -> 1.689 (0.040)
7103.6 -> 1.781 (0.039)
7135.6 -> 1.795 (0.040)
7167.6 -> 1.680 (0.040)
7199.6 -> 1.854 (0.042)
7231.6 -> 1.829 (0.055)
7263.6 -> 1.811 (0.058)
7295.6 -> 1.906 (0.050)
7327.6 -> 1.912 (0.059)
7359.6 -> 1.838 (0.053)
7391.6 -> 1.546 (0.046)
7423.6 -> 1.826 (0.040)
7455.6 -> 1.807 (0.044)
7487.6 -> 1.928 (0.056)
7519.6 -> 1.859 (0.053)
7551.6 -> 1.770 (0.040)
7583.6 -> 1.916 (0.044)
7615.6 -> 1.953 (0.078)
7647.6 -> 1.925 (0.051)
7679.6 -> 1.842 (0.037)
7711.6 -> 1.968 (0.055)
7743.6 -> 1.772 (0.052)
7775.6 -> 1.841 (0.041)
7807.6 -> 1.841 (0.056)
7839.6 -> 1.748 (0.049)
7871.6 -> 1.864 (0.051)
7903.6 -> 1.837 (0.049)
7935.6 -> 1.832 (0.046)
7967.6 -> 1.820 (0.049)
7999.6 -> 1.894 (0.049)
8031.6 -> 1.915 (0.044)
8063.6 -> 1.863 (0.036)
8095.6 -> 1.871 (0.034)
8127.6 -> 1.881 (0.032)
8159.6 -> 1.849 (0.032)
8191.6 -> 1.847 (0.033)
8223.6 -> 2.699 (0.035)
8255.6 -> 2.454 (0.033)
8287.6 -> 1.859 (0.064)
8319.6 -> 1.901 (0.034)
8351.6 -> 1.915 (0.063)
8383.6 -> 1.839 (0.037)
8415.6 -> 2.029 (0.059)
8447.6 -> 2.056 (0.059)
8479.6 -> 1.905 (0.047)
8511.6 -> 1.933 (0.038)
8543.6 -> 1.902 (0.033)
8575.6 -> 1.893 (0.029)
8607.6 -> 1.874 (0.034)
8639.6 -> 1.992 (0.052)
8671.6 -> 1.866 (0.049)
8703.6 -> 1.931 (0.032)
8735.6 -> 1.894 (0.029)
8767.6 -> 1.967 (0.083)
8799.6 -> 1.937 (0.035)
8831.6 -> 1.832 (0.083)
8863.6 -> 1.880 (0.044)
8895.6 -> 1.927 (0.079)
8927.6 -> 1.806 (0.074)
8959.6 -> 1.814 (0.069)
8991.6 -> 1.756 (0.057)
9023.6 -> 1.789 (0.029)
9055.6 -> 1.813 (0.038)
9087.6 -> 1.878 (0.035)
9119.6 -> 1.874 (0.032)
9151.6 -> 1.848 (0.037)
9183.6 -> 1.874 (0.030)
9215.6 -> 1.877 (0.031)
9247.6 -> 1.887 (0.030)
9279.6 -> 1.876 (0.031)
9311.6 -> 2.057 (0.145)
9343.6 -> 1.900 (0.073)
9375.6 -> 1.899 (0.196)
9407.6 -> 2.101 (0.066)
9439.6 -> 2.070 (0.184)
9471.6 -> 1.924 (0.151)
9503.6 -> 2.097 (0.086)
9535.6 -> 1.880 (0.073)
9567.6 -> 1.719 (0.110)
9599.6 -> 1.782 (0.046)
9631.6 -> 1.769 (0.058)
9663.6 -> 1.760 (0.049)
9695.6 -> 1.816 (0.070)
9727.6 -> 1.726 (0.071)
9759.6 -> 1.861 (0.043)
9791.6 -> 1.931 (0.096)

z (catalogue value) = 0.255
